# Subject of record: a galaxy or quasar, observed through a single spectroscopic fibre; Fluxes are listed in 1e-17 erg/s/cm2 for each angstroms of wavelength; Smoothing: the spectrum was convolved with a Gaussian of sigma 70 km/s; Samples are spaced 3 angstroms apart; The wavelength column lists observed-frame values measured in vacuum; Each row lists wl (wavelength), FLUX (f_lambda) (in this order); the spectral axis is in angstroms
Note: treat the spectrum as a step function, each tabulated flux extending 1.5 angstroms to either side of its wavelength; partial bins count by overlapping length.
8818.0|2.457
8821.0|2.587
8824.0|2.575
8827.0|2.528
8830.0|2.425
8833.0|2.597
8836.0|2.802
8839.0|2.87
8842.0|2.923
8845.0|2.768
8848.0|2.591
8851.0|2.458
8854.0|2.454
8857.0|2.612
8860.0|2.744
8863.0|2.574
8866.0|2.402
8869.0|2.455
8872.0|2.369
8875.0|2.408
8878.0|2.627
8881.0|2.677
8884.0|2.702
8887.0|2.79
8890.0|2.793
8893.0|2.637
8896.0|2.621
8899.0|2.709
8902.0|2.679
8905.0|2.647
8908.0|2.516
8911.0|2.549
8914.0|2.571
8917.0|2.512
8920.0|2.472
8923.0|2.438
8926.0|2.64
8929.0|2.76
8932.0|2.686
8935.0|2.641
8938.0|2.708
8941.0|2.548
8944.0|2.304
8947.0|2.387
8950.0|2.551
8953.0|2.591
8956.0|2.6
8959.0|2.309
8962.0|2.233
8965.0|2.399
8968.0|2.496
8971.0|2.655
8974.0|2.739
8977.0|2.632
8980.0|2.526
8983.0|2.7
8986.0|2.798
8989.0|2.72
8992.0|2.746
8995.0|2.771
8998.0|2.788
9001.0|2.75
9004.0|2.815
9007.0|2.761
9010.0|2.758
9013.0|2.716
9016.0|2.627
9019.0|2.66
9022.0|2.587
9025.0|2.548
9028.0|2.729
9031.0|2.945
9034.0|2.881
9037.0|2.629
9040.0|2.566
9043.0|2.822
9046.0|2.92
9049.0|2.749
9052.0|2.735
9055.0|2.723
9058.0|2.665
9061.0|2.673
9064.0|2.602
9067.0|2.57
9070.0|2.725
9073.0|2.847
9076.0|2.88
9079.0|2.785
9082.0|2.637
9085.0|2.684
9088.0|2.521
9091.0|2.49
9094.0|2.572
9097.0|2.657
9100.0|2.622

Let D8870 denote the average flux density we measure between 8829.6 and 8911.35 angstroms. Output 2.63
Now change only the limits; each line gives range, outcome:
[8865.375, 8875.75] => 2.41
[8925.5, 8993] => 2.58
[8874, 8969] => 2.57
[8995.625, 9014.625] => 2.76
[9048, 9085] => 2.71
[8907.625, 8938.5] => 2.59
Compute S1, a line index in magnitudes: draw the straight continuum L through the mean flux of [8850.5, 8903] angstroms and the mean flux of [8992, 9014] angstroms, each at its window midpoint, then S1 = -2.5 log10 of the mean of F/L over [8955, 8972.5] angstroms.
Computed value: 0.11 mag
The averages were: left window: 2.6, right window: 2.77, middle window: 2.44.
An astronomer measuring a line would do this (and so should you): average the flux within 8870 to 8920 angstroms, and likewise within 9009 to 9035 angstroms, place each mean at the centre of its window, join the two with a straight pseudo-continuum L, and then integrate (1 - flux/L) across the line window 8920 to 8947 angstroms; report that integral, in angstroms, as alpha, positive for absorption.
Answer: 0.7 angstroms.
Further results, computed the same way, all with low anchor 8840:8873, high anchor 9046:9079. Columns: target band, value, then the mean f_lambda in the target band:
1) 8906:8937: 0.58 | 2.58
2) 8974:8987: 0.02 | 2.67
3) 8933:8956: 0.92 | 2.54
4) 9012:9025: 0.31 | 2.63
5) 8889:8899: -0.27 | 2.68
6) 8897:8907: -0.19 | 2.67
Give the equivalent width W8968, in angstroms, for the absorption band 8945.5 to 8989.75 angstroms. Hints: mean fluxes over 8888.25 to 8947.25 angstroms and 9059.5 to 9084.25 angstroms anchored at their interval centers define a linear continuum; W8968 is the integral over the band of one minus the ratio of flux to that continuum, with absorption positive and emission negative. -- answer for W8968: 1.4 angstroms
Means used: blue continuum 2.6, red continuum 2.71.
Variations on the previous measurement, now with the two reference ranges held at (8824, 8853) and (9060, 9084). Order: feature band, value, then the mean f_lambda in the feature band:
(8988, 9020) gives -0.49 angstroms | 2.74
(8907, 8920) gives 0.70 angstroms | 2.53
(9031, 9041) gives -0.11 angstroms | 2.74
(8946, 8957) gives 0.61 angstroms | 2.54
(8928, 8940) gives -0.05 angstroms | 2.69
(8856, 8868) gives 0.38 angstroms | 2.58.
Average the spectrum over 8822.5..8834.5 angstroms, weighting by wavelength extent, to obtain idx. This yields 2.53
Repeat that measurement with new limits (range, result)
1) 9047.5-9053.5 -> 2.74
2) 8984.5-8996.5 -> 2.76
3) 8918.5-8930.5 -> 2.58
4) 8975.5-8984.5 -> 2.62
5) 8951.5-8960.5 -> 2.5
